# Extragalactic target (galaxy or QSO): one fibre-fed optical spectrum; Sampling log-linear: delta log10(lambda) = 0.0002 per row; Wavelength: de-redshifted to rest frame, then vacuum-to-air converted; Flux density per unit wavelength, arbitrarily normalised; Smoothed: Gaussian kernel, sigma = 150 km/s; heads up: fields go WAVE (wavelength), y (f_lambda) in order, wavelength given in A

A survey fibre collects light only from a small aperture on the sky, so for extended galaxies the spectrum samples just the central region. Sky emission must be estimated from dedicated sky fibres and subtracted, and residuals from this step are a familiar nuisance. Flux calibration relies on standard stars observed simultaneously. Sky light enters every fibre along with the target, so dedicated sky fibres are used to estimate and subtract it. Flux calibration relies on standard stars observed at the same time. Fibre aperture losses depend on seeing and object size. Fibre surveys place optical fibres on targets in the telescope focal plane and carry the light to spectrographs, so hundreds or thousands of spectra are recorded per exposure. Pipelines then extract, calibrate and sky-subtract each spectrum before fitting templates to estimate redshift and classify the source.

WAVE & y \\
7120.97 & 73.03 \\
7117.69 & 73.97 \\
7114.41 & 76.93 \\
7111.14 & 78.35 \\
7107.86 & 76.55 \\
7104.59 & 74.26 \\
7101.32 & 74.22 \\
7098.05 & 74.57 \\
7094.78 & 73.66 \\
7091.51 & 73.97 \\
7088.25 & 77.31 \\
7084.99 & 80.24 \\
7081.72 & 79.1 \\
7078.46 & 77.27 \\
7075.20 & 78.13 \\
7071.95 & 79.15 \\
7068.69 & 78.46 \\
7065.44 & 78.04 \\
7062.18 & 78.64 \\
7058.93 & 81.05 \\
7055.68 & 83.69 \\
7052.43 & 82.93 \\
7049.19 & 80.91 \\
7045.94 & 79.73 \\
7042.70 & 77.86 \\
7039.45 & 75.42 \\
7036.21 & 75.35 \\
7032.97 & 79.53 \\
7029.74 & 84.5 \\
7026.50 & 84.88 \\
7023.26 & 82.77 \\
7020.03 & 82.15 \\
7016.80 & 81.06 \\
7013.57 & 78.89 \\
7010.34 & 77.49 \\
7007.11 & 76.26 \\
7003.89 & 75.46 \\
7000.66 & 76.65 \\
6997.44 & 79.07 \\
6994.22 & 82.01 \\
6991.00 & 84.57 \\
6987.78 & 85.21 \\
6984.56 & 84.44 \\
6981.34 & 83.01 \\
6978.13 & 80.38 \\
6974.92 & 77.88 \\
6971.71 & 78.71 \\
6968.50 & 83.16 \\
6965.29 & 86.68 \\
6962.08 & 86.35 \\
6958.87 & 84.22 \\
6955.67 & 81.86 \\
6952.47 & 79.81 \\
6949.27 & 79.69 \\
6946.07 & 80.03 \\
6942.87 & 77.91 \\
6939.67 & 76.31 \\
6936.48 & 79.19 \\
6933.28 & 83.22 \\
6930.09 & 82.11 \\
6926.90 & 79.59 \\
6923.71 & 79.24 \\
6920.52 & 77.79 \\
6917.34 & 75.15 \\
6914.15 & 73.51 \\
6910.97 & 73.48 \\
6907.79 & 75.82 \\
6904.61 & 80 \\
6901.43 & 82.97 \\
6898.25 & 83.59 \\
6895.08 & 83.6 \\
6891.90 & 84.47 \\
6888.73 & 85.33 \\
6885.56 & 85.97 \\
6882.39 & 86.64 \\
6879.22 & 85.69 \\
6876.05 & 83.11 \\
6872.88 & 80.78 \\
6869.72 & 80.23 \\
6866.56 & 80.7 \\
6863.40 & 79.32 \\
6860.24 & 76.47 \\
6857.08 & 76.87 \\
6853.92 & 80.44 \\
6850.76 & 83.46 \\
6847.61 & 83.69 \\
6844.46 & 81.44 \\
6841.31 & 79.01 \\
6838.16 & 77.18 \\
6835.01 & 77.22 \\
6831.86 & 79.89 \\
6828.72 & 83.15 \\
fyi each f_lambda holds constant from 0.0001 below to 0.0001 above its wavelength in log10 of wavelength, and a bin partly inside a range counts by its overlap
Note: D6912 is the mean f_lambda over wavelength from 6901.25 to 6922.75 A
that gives 76.6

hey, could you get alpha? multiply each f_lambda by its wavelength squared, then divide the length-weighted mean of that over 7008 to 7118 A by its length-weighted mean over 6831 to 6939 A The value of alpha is 1.03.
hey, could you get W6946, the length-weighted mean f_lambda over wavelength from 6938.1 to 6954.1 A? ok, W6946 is 78.7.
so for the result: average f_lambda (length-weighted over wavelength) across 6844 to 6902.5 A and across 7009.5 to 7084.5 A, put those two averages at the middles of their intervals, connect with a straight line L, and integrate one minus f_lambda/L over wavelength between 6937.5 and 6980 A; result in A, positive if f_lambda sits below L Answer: 0.1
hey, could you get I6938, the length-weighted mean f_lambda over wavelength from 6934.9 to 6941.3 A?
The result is 77.8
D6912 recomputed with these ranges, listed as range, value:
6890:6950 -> 79.4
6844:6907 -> 82.2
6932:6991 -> 81.6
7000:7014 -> 76.8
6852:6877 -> 79.7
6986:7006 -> 80.4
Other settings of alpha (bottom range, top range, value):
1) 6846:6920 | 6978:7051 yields 1.03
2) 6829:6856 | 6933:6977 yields 1.04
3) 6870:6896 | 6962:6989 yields 1.01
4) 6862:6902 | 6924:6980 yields 0.99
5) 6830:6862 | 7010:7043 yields 1.06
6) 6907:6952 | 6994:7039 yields 1.04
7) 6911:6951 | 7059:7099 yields 1.03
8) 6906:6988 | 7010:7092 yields 1.02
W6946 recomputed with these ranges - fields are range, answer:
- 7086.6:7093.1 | 75.8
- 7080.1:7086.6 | 79.6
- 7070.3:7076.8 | 78.7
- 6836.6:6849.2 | 80.4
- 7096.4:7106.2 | 74.3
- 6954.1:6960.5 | 83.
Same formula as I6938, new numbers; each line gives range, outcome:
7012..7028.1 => 82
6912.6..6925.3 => 76.4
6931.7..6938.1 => 81.2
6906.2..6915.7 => 74.3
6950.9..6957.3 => 80.9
